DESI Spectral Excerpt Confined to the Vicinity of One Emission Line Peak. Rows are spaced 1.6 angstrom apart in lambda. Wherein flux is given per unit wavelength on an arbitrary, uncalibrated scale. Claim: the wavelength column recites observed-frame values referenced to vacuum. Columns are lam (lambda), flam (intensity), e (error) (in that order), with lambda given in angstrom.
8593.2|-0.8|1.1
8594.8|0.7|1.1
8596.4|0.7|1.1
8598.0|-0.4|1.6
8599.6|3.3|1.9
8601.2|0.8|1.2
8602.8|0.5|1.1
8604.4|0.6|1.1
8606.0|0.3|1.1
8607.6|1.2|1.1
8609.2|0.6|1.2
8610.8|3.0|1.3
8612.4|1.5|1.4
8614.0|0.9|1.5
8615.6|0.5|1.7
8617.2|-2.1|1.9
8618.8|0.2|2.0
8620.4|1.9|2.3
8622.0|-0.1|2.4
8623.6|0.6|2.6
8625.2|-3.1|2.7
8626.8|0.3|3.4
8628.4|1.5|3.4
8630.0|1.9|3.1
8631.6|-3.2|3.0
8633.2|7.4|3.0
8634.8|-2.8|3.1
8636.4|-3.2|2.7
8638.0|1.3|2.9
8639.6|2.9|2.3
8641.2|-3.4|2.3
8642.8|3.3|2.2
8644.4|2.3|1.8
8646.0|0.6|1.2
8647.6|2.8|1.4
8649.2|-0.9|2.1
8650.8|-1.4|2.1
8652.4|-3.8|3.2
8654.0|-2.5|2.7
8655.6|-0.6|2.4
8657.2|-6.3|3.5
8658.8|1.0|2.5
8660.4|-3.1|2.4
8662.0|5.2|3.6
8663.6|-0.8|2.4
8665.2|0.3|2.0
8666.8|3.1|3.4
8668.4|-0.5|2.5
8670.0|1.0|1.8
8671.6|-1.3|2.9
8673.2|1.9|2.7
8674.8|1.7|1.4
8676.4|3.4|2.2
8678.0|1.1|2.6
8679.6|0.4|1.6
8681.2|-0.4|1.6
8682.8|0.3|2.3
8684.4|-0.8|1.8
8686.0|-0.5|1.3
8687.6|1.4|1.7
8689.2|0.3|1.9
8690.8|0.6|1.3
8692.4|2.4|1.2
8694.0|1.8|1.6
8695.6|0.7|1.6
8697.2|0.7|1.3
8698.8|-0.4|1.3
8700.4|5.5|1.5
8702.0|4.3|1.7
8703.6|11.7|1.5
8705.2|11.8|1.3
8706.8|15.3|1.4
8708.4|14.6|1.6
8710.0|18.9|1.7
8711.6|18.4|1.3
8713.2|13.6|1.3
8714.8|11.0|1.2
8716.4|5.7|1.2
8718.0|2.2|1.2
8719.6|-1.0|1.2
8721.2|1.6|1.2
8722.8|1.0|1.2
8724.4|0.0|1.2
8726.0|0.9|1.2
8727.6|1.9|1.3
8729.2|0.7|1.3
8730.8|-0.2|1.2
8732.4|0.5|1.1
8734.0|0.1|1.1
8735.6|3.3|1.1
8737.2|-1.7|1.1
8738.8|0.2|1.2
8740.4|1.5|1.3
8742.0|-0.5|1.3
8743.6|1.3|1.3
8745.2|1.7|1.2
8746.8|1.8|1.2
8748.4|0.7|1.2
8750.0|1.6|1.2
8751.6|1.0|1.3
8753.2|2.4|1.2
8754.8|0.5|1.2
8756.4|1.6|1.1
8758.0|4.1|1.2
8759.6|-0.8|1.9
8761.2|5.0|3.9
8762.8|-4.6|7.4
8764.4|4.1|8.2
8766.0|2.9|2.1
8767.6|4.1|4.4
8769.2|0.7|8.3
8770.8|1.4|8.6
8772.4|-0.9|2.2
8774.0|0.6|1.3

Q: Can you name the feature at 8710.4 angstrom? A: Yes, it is [O II] 3727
